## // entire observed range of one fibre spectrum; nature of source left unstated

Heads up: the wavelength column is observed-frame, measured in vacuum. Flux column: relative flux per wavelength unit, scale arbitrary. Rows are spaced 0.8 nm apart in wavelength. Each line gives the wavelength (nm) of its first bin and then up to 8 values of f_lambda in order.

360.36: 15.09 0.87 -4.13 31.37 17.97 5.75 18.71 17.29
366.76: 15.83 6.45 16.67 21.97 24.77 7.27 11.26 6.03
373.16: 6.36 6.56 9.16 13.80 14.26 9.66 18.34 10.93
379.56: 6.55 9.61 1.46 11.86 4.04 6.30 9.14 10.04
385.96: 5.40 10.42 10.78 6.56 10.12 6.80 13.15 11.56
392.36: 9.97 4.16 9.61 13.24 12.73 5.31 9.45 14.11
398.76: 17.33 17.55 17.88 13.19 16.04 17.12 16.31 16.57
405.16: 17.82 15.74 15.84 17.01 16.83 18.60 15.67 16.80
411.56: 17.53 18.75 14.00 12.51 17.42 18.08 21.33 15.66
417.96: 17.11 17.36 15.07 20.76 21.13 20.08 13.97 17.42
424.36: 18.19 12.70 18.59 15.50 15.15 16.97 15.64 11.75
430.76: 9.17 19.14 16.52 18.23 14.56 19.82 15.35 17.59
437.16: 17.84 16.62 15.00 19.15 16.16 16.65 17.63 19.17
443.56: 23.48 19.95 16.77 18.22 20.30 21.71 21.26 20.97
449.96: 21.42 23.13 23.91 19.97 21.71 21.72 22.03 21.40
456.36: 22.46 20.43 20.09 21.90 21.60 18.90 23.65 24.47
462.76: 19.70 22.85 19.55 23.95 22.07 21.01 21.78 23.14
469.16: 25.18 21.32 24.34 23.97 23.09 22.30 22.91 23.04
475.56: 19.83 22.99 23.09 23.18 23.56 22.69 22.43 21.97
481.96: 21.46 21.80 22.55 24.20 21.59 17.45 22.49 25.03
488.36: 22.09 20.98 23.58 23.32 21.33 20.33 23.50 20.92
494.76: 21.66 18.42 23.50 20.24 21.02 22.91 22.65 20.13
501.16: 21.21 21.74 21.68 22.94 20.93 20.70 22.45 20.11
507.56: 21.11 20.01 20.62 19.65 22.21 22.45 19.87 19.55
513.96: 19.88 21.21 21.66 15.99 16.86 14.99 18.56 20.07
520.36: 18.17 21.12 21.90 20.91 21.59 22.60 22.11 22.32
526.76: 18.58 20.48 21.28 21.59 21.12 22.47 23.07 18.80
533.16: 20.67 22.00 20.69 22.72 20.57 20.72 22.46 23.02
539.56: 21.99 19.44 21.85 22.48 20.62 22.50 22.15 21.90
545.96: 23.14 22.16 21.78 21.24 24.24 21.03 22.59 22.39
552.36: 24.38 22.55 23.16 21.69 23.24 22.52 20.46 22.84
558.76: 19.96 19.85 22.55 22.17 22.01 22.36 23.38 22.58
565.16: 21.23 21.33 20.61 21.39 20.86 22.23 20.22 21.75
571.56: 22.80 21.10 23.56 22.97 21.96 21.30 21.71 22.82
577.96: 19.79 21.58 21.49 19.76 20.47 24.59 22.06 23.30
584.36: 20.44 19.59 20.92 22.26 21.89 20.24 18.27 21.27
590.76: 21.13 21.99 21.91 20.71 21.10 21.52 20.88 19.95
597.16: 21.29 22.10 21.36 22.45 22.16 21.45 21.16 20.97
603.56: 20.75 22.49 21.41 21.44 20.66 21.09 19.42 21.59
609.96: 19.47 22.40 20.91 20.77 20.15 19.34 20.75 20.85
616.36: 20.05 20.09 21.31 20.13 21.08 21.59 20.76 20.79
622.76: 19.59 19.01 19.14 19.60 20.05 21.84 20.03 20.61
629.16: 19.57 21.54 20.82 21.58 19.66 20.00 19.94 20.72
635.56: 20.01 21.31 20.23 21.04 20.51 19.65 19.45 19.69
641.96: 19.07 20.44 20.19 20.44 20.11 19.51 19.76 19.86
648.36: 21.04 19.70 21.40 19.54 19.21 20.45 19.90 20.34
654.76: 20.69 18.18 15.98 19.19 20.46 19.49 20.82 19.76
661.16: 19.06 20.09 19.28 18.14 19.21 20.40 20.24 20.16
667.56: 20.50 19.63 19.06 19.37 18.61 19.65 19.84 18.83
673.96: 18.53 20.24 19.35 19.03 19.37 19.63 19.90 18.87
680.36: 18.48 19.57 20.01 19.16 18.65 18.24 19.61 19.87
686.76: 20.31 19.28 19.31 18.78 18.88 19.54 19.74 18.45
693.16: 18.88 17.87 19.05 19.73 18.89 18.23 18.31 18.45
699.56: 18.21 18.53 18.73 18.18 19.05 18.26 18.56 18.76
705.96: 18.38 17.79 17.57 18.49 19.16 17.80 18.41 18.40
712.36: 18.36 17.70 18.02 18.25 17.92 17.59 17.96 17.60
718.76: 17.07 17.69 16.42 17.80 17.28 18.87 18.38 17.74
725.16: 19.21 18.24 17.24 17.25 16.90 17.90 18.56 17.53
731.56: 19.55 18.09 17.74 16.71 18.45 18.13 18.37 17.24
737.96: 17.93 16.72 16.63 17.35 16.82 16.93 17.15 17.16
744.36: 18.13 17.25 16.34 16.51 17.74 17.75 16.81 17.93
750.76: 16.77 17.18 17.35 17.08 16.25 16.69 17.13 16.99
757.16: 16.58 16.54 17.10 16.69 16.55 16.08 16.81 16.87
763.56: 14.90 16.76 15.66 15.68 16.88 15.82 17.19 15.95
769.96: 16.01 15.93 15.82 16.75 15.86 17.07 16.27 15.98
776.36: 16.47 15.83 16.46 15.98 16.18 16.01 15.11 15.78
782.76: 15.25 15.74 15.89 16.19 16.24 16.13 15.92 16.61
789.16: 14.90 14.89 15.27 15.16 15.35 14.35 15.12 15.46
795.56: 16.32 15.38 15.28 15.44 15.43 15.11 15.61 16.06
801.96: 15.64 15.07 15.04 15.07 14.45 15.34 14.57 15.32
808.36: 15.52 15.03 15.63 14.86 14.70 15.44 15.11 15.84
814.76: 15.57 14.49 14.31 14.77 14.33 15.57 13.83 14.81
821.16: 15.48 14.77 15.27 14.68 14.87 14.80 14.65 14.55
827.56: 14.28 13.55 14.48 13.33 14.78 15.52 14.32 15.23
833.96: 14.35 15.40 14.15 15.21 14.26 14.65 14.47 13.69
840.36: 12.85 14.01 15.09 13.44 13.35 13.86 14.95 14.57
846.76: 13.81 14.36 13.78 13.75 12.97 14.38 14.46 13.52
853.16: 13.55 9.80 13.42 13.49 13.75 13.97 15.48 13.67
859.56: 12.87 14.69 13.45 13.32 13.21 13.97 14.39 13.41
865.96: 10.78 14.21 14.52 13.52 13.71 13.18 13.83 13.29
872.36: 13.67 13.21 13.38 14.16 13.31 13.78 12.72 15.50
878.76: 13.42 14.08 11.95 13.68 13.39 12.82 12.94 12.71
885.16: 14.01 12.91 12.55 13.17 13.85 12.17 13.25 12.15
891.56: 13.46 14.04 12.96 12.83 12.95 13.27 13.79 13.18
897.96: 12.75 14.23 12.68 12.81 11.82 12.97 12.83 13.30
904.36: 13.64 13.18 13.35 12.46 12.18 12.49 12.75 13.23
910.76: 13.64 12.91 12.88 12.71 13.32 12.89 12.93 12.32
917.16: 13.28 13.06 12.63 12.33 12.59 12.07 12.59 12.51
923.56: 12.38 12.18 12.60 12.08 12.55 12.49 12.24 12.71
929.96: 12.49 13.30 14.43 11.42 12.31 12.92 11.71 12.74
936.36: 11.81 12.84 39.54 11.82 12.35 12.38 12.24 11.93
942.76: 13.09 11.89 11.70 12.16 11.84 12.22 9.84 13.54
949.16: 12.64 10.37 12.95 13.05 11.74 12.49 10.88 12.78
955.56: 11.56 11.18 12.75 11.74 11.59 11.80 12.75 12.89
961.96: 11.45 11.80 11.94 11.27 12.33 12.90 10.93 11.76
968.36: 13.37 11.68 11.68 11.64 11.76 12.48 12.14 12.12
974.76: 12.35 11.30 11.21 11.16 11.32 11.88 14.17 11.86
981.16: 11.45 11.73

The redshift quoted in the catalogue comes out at 0.00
